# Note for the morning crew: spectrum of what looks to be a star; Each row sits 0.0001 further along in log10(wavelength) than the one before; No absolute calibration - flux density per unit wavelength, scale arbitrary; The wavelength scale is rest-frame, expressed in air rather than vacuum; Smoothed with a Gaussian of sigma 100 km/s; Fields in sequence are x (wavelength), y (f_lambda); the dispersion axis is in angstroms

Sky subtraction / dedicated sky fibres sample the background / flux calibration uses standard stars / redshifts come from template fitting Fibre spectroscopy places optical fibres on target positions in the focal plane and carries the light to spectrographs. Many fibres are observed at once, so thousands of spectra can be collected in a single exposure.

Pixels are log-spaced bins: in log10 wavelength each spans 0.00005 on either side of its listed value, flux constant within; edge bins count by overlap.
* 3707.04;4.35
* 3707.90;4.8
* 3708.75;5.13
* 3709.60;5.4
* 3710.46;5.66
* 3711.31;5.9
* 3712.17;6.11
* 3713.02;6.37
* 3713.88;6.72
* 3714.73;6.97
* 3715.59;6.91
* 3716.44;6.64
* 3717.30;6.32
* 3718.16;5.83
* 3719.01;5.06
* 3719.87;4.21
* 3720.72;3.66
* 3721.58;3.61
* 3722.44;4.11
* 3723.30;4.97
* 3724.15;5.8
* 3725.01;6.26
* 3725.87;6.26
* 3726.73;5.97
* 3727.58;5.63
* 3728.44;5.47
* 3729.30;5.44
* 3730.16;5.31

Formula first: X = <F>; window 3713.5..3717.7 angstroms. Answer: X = 6.72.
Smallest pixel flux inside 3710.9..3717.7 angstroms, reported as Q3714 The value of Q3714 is 5.9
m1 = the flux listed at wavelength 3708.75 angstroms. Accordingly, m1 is 5.13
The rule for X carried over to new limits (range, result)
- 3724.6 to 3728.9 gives 5.91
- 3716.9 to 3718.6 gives 6.07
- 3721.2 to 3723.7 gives 4.22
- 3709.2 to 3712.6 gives 5.77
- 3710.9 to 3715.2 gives 6.41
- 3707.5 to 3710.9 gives 5.26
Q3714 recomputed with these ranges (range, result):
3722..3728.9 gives 4.11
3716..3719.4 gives 5.06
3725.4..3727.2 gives 5.97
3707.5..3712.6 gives 4.8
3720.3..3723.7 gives 3.61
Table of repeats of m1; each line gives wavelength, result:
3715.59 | 6.91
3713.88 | 6.72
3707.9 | 4.8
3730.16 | 5.31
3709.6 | 5.4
